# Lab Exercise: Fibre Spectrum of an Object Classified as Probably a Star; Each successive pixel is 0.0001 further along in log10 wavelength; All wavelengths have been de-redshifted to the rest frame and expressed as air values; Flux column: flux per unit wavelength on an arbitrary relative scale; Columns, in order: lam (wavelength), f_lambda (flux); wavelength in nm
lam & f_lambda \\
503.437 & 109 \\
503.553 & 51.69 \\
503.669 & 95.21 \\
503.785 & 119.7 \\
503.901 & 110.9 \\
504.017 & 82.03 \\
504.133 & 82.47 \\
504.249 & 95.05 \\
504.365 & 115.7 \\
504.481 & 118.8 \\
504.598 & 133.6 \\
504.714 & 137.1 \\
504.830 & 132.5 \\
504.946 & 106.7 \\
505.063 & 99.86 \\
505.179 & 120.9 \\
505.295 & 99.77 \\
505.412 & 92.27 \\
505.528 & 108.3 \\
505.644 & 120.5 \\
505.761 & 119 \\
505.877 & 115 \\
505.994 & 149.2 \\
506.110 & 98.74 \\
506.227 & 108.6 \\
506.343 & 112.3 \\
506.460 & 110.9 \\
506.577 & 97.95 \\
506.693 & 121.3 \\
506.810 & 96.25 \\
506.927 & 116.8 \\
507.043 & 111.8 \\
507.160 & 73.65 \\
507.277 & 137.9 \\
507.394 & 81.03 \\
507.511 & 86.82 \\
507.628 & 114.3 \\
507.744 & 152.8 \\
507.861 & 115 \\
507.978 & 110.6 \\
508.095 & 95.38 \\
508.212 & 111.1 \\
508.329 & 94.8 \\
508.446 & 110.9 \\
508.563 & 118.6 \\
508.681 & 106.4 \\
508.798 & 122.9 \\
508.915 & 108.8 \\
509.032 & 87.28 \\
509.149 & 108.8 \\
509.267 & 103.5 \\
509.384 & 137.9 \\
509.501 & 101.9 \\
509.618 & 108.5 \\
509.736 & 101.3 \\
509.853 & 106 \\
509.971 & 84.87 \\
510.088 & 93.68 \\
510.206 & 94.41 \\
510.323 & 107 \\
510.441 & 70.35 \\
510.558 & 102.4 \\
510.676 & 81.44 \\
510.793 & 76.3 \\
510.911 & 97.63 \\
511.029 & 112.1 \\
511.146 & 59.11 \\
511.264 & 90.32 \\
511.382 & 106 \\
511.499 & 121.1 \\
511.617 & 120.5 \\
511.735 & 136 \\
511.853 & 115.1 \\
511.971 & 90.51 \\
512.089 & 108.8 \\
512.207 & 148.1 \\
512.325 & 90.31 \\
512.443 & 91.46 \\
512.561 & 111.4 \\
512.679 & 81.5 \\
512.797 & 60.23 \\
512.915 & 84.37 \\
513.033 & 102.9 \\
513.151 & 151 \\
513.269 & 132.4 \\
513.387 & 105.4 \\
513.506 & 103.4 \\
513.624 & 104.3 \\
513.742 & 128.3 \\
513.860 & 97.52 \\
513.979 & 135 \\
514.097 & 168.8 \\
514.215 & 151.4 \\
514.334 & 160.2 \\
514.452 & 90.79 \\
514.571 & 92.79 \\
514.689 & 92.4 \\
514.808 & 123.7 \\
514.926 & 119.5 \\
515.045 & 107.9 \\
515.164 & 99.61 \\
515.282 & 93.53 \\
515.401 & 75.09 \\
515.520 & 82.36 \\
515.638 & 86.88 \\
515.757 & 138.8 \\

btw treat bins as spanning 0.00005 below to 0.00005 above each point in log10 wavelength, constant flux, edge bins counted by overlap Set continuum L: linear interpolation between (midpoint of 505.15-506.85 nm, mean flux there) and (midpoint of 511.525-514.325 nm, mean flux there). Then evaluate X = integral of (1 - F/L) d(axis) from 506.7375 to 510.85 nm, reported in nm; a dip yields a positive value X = 0.33 nm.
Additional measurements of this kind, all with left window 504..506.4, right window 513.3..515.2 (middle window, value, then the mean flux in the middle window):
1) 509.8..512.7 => 0.40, 100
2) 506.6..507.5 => 0.07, 104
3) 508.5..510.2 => 0.13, 106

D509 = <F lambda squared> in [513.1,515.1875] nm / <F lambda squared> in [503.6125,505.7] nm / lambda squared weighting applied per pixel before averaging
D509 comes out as 1.1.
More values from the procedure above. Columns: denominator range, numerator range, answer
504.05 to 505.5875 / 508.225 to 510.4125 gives 0.97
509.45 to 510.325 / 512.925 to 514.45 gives 1.29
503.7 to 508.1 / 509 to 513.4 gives 0.94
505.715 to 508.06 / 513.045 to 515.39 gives 1.09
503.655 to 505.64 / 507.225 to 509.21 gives 1.01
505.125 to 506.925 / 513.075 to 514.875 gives 1.13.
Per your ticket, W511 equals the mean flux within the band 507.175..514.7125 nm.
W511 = 107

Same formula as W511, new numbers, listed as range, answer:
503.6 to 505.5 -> 109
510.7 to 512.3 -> 105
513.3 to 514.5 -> 125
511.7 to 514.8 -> 113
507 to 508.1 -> 108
